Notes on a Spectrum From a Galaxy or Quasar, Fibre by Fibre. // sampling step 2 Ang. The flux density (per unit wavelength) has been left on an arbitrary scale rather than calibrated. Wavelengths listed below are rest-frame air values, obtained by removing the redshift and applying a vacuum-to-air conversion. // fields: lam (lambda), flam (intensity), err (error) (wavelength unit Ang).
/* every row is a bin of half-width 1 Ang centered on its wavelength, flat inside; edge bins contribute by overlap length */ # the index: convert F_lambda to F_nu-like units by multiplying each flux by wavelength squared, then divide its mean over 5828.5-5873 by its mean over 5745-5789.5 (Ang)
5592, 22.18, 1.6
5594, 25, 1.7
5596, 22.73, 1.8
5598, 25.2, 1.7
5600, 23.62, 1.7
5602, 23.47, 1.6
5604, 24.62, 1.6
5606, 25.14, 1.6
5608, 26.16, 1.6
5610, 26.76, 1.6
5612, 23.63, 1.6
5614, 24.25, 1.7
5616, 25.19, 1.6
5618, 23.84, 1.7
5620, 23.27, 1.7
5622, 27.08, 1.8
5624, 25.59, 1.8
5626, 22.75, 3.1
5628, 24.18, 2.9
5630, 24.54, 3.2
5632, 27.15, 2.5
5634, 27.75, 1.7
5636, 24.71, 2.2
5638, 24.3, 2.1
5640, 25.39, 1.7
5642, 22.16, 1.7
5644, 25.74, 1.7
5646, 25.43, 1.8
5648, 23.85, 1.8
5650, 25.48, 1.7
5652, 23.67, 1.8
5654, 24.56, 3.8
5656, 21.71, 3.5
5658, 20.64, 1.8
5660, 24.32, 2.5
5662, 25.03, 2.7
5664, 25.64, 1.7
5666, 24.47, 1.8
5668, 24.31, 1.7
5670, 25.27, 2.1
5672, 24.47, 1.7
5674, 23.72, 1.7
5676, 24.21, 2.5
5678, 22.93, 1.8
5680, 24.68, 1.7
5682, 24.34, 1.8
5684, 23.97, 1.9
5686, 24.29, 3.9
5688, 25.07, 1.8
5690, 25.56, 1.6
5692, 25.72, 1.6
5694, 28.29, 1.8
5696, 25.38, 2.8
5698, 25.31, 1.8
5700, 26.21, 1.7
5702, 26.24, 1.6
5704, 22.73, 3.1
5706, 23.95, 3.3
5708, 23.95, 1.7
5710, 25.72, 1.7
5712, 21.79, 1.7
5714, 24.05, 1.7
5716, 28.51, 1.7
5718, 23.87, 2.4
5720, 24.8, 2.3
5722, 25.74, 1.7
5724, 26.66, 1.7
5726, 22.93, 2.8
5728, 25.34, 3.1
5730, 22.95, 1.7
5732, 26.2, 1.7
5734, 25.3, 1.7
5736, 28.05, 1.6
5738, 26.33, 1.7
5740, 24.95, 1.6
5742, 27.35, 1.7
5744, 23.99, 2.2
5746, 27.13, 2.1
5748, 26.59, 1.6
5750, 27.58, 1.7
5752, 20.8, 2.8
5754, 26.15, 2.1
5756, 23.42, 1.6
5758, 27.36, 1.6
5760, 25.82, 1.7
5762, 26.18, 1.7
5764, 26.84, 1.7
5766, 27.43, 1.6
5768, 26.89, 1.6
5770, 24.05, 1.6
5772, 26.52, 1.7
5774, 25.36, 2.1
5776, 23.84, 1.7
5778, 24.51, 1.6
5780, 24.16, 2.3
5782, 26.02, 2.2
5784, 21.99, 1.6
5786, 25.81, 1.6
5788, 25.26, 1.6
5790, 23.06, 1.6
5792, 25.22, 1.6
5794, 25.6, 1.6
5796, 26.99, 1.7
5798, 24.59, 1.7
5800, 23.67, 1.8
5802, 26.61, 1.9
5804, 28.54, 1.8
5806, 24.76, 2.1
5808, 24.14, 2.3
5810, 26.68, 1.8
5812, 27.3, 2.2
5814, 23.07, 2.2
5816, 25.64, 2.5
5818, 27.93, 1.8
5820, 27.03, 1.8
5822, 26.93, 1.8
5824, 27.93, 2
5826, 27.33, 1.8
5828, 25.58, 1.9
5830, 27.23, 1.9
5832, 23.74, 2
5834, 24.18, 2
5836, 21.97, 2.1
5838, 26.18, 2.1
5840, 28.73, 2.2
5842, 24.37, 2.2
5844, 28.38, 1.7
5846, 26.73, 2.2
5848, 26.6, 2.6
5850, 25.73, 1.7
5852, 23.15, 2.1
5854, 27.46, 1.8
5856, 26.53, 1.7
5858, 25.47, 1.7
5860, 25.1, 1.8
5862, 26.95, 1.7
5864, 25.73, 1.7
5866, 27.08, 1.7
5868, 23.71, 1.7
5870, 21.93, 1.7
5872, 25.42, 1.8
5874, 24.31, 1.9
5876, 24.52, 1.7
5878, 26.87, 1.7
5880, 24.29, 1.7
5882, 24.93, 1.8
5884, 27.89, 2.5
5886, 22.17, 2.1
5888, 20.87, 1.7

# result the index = 1.04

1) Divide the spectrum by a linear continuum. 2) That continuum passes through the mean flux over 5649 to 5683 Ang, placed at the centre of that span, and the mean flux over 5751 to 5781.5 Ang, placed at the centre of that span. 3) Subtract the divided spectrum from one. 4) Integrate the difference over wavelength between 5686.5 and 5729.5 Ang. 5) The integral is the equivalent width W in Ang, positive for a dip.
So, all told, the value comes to -0.9 Ang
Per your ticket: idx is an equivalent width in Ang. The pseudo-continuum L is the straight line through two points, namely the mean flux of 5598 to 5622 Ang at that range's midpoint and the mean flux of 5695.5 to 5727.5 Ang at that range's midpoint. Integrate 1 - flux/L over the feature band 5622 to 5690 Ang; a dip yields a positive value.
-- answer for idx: 0.74 Ang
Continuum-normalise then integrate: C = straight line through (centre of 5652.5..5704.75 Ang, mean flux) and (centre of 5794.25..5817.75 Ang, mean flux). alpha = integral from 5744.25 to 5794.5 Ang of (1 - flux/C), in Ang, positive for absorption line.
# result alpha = 0.1 Ang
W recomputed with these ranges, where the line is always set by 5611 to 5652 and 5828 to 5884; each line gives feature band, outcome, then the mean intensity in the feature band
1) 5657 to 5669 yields 0.4 Ang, 24.1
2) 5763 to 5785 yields 0.0 Ang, 25.2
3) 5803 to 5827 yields -1.0 Ang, 26.4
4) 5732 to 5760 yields -0.7 Ang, 25.8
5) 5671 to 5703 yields -0.1 Ang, 25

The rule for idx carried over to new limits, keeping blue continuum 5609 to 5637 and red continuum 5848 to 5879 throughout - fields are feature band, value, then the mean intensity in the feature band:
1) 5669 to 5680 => 0.41 Ang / 24.2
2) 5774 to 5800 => 0.55 Ang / 24.7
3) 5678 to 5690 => 0.33 Ang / 24.4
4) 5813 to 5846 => -0.92 Ang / 26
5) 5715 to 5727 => -0.11 Ang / 25.4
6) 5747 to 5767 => -0.47 Ang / 25.8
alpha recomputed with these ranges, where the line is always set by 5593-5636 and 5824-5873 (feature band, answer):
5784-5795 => 0.3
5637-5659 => 0.9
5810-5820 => -0.2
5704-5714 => 0.6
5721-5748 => -0.4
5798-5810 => 0.0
